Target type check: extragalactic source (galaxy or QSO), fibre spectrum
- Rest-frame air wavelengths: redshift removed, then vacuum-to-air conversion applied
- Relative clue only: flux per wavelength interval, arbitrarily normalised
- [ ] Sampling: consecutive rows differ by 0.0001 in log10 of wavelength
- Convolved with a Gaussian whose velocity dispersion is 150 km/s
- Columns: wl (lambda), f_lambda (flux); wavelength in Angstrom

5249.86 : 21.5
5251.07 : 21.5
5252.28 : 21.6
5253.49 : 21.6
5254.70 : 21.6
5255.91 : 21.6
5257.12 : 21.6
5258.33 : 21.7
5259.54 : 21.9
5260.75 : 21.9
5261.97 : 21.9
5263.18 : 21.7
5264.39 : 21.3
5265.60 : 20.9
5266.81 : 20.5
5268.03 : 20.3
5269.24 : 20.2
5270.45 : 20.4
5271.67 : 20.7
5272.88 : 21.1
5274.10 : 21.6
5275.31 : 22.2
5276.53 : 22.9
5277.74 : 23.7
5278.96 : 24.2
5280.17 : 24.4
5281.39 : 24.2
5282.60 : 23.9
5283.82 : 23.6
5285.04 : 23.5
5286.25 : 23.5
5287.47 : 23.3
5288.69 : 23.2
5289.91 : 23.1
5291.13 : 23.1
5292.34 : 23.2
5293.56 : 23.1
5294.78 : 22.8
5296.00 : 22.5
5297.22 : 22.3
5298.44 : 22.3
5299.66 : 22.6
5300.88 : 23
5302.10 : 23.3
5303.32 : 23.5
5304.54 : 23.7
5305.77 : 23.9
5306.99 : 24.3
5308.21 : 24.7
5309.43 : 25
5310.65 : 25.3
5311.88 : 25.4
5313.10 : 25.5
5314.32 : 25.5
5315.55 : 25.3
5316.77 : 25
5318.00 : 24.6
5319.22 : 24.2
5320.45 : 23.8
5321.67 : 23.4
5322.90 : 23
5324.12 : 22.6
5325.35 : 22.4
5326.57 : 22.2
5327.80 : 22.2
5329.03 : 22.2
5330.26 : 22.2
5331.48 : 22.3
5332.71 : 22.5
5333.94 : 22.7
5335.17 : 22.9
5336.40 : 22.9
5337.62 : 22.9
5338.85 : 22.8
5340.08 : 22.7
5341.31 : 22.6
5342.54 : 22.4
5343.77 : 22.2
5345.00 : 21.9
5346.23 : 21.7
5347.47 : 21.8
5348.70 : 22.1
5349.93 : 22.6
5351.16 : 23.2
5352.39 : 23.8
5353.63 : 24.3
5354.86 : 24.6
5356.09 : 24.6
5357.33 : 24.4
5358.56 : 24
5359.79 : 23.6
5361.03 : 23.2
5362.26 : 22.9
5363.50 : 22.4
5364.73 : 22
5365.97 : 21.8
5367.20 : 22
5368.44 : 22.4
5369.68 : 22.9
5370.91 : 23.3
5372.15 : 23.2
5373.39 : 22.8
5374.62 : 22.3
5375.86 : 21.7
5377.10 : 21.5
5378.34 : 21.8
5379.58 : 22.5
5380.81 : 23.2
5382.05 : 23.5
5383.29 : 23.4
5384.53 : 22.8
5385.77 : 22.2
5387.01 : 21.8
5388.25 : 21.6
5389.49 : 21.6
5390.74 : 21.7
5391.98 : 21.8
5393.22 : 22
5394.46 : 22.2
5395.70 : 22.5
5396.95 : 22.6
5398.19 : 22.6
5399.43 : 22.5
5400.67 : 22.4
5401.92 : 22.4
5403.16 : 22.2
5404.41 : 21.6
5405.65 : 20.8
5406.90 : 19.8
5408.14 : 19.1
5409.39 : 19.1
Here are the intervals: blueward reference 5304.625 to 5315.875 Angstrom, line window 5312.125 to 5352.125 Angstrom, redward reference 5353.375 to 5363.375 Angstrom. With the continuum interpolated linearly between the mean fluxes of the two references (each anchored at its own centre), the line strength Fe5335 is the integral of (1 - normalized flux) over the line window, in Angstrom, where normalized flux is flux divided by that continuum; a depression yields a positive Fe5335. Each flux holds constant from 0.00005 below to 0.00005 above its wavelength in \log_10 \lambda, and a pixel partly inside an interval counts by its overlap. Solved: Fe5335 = 2.30 Angstrom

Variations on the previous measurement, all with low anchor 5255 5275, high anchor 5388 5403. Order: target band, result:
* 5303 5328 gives -2.92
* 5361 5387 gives -0.61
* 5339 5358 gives -1.01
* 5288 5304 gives -1.10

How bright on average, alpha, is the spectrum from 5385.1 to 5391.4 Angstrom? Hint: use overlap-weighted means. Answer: 21.8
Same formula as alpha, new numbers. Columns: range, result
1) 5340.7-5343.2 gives 22.5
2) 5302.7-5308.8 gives 24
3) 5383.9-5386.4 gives 22.5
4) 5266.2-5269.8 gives 20.3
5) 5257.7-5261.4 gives 21.8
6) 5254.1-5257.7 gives 21.6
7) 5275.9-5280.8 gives 23.8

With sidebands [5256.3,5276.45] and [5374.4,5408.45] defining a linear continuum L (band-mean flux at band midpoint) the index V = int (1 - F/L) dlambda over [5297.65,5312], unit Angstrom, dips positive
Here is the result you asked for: -1.56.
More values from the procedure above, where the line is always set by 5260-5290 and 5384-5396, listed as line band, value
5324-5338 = -0.21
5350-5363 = -1.00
